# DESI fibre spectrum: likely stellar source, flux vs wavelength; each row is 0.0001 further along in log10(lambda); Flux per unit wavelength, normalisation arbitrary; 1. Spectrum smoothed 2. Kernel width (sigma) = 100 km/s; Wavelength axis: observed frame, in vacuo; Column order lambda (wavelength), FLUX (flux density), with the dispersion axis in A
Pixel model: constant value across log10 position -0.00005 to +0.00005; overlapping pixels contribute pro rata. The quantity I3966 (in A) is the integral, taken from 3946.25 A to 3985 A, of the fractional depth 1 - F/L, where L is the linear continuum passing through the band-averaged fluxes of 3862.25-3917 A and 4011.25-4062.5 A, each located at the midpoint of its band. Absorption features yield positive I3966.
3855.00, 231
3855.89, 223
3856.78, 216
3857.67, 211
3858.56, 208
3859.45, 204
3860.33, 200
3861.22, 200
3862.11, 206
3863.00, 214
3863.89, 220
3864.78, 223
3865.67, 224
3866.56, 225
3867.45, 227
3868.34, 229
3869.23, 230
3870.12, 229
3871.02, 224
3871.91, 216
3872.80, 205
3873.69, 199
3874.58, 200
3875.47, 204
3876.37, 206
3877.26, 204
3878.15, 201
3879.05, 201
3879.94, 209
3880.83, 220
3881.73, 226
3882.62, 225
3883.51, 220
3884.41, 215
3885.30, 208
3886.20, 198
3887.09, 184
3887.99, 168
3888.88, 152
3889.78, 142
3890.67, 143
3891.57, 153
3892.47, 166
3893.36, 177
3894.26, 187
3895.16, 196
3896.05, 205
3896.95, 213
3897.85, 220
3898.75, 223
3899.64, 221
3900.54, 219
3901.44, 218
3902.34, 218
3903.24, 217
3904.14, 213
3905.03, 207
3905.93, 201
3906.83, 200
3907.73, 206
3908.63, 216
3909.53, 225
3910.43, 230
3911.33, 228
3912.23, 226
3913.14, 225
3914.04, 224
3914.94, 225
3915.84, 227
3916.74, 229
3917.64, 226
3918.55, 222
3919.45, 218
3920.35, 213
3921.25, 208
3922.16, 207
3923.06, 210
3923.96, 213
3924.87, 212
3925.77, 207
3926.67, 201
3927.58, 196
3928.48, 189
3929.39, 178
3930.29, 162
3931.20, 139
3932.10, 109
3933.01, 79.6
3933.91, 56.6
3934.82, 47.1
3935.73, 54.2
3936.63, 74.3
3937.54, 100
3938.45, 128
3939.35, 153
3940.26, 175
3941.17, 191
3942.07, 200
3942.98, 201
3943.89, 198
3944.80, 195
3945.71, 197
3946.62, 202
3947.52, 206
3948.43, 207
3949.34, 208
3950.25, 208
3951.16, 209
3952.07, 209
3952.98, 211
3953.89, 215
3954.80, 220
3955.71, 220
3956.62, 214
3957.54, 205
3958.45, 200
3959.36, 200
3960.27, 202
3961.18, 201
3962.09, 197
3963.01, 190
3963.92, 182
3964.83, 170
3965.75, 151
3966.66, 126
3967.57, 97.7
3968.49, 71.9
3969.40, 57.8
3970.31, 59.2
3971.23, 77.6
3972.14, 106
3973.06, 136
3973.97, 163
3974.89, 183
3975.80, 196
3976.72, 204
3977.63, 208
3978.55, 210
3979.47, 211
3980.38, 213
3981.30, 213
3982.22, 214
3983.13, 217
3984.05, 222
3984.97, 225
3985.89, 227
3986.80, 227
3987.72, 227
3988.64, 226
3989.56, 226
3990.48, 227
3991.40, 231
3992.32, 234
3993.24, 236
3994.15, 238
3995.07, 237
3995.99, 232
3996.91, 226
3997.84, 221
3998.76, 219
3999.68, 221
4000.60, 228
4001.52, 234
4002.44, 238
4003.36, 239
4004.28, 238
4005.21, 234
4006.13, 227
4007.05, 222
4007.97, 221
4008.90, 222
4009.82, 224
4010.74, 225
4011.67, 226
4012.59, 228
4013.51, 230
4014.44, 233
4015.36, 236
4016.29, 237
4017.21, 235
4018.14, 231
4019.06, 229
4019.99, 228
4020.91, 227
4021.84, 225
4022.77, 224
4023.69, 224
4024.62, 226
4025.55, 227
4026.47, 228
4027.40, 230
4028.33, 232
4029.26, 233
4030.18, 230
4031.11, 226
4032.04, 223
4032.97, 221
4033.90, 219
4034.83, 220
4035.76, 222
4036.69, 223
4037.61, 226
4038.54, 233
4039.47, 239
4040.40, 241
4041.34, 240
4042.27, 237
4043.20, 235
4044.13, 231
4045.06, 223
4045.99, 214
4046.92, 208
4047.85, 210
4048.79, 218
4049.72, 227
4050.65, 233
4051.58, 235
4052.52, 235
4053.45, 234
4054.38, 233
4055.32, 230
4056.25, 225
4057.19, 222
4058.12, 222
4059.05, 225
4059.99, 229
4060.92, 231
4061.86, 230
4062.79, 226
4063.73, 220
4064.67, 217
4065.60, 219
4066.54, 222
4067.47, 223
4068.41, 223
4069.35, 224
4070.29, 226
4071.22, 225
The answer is 6.5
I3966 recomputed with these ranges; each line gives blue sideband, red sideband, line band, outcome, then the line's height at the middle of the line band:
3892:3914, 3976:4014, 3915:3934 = 2.2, 214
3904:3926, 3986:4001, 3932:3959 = 6.2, 221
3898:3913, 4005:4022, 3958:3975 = 6.0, 223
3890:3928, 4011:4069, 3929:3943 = 5.7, 213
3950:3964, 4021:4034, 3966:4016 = 3.0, 216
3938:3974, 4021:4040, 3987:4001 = -1.9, 201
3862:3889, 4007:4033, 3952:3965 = 1.0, 221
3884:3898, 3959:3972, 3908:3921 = -4.2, 169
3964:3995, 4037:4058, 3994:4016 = -3.2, 200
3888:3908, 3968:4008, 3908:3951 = 2.9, 197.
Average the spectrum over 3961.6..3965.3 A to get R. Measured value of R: 185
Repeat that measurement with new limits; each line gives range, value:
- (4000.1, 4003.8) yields 235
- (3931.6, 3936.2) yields 70.2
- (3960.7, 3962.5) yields 200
